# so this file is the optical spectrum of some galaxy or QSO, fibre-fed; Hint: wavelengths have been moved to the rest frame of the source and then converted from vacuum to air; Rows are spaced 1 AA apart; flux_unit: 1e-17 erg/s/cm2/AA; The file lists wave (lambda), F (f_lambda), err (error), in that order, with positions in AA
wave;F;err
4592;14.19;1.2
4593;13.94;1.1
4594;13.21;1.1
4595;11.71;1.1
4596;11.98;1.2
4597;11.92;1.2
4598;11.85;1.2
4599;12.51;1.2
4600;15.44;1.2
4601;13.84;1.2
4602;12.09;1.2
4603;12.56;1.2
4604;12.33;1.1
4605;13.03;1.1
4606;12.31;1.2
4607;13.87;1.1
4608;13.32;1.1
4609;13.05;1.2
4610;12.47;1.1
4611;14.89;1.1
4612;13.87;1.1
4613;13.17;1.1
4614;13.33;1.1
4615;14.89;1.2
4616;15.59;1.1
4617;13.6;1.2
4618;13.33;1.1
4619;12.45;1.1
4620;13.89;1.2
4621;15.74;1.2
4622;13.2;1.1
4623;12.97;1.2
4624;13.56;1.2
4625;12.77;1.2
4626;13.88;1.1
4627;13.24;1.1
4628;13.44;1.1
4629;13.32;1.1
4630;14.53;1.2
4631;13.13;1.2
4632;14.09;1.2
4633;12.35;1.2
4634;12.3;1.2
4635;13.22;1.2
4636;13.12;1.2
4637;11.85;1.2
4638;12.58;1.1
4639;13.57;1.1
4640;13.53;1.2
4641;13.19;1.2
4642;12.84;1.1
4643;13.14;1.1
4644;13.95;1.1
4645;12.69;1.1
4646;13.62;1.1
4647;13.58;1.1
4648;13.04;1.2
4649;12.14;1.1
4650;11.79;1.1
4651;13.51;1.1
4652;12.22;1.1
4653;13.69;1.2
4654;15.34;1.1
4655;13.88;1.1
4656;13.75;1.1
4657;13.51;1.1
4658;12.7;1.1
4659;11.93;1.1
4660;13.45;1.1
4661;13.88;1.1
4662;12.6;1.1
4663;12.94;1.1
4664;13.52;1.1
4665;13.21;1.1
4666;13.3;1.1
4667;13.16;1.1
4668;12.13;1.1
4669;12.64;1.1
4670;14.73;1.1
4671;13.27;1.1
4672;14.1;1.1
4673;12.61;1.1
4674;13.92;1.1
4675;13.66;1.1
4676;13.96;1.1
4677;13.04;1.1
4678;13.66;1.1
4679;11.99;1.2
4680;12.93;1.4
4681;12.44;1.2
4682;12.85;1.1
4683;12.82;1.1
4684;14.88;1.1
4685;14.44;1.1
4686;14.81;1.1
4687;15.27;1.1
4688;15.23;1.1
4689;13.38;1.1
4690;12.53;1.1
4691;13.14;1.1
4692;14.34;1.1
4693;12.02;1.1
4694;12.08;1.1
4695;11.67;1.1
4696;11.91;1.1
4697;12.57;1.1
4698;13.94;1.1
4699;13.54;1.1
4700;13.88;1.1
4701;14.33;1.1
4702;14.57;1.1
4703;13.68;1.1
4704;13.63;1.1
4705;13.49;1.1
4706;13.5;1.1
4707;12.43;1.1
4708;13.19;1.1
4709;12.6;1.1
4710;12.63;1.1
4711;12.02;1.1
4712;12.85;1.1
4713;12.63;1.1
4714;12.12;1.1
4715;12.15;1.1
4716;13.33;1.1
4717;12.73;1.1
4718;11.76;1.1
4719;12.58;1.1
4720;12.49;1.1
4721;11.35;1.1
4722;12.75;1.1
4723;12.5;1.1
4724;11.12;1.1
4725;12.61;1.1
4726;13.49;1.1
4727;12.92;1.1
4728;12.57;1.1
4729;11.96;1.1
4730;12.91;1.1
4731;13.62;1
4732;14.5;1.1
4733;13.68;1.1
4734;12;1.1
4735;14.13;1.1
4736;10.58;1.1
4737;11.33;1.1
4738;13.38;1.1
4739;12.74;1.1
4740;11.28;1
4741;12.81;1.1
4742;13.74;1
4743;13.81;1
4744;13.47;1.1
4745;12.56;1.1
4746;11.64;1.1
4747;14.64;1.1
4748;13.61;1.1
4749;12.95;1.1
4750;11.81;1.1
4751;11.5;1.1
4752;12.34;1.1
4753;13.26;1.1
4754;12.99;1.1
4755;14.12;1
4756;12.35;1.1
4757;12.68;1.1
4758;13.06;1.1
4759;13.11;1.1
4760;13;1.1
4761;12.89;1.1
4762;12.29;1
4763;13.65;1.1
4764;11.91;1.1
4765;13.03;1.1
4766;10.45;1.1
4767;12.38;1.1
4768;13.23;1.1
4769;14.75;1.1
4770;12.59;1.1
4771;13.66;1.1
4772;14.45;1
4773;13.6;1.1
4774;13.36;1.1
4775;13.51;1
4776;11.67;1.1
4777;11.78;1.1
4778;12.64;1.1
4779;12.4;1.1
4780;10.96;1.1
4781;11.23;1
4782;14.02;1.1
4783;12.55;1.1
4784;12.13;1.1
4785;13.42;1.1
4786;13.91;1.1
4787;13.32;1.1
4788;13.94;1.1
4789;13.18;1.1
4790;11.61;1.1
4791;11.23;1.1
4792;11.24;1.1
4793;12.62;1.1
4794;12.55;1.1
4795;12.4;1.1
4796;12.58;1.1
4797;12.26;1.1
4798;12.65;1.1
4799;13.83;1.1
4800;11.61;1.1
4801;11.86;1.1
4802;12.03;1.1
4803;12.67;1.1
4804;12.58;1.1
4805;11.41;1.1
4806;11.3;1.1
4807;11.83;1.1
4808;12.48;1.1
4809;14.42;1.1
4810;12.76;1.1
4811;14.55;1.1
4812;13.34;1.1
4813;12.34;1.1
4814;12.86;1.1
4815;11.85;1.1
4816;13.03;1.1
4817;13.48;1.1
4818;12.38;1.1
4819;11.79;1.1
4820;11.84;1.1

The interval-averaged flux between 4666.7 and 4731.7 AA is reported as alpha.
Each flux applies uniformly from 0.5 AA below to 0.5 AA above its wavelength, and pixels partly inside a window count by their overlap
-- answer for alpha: 13.1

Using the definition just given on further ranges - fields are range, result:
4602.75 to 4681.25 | 13.3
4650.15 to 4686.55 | 13.4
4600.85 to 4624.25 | 13.5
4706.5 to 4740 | 12.6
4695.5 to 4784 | 12.8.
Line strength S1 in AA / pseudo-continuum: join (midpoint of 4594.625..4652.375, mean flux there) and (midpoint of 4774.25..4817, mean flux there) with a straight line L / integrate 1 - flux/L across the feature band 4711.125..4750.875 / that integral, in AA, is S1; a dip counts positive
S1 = 0.4 AA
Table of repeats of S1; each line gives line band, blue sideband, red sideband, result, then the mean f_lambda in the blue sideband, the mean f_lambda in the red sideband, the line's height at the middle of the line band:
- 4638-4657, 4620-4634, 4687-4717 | 0.2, 13.5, 13.1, 13.4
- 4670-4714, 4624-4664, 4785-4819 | -1.0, 13.2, 12.6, 13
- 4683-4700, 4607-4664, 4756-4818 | -0.5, 13.4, 12.7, 13.1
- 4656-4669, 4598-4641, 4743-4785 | 0.2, 13.4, 12.8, 13.2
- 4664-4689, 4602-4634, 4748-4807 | -0.7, 13.4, 12.6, 13.1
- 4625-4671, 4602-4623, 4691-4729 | 0.1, 13.5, 12.8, 13.2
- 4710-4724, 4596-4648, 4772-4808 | 0.5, 13.3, 12.5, 12.8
